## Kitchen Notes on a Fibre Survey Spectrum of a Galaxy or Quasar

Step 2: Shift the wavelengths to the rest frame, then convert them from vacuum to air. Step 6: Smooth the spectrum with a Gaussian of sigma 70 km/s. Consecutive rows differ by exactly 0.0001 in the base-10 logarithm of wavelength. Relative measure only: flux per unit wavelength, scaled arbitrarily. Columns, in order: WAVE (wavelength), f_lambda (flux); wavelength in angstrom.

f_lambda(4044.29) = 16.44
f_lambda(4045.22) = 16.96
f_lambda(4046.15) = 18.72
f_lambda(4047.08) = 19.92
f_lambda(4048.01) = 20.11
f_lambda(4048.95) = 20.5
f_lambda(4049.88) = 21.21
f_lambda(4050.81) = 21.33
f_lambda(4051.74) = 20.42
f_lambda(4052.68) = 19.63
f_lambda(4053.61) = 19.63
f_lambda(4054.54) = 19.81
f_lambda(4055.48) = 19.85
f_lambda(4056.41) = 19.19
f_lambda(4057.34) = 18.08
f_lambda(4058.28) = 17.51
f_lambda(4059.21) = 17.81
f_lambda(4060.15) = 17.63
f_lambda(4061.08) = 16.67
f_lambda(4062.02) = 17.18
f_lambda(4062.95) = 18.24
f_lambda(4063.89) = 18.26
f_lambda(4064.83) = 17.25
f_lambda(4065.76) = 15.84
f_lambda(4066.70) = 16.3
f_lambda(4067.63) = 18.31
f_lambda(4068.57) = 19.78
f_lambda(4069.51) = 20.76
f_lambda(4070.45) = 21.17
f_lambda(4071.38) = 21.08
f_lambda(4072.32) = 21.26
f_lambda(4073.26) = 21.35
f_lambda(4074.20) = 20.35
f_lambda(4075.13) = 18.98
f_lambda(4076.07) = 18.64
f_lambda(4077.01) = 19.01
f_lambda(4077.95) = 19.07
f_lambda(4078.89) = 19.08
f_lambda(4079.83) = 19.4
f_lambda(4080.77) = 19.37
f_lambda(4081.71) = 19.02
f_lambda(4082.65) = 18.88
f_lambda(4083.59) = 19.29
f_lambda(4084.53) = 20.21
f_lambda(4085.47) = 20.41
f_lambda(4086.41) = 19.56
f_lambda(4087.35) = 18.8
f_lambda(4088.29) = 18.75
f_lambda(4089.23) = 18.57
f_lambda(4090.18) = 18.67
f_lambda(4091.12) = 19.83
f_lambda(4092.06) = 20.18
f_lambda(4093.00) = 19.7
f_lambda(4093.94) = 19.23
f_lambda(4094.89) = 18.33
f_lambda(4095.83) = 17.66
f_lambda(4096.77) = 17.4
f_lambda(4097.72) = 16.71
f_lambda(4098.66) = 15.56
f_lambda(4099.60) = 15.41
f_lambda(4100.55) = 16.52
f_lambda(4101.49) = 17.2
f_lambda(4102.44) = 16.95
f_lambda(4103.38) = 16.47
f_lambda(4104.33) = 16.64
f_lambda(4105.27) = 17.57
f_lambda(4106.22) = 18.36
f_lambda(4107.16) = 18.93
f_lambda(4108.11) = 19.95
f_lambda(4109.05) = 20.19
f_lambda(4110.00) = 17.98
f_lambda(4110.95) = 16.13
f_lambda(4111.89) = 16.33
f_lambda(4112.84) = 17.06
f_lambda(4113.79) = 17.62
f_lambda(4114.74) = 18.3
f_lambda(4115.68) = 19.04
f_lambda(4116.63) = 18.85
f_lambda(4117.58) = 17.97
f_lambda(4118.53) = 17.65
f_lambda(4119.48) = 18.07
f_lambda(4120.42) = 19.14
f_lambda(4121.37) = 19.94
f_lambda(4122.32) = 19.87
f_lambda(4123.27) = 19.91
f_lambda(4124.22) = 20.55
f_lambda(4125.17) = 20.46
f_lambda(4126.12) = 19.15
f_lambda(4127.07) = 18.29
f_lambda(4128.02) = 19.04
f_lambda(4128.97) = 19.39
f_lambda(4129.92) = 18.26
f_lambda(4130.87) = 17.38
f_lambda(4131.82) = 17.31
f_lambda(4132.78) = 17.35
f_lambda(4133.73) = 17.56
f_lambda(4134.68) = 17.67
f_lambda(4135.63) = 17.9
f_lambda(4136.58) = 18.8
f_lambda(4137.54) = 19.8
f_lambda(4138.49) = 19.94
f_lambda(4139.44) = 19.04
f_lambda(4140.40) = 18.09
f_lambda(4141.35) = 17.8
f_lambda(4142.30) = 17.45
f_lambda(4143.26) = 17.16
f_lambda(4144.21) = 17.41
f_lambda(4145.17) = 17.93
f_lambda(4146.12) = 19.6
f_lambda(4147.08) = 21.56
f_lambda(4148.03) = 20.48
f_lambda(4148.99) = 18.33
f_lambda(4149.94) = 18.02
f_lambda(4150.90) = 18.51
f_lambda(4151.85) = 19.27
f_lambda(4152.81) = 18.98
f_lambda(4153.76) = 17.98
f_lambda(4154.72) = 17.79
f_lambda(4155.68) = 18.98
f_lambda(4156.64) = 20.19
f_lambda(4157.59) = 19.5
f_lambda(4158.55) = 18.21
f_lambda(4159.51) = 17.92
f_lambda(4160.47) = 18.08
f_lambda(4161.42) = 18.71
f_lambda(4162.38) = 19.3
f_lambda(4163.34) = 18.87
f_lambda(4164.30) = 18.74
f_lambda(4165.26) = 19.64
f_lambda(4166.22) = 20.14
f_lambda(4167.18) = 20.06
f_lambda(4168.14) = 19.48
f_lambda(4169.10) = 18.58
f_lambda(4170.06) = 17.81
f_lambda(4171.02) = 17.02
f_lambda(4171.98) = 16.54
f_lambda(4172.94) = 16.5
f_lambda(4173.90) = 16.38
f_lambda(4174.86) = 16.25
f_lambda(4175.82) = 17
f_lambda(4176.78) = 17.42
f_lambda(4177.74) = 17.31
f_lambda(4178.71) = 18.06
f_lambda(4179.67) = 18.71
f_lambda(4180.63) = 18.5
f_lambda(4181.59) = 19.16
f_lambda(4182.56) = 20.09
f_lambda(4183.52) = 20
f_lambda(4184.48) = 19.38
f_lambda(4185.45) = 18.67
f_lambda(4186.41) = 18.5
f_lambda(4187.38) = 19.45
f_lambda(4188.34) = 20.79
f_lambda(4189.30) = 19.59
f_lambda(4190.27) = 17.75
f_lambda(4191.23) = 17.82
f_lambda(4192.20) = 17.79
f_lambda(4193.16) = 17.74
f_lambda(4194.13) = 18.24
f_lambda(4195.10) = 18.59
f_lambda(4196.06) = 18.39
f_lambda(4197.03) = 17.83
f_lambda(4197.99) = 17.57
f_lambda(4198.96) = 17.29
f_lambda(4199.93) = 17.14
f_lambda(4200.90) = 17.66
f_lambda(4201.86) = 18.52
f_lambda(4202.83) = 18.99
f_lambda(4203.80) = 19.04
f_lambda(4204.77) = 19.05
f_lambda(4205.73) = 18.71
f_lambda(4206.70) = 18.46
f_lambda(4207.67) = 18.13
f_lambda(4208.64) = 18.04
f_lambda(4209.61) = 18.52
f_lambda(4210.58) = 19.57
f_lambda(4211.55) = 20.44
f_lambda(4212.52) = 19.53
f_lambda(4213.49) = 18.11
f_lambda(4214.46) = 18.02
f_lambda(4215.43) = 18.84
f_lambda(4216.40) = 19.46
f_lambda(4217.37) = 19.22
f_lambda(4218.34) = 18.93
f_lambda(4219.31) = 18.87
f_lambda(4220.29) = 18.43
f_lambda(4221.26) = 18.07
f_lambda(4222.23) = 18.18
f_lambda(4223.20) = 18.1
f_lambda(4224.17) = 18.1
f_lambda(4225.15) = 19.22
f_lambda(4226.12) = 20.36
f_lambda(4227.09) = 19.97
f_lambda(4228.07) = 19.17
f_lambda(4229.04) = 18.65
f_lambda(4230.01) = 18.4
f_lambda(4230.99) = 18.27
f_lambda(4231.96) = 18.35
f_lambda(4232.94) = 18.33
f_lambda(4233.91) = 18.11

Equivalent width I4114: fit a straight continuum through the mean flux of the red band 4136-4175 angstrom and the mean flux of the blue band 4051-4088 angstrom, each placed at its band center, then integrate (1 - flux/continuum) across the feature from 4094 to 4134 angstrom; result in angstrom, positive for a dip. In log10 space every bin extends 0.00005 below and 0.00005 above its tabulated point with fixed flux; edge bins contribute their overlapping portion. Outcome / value 1.6 angstrom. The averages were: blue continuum 19.1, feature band 18.1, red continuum 18.6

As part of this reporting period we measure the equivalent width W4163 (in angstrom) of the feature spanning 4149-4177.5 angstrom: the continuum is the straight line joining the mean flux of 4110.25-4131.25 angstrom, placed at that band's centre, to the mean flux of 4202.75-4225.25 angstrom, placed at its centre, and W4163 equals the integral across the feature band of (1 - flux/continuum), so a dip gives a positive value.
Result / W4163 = 0.48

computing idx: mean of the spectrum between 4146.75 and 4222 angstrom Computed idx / 18.6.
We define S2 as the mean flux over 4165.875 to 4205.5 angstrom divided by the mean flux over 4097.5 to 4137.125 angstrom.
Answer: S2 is 1.01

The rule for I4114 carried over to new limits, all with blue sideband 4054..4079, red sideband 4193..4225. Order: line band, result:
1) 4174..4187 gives 0.2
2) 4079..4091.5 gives -0.3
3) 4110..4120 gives 0.5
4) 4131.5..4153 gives 0.1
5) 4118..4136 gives 0.0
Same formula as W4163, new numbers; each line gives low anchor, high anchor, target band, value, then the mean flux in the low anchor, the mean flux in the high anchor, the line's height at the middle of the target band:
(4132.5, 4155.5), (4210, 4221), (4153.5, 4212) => 1.0 angstrom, 18.5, 19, 18.8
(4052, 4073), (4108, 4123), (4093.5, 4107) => 0.9 angstrom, 18.7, 18.4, 18.5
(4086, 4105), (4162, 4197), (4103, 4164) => -1.3 angstrom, 17.9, 18.4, 18.1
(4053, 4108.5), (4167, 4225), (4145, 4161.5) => -0.4 angstrom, 18.6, 18.4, 18.5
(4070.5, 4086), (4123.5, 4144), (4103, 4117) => 0.8 angstrom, 19.8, 18.5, 19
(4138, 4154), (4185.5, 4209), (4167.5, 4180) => 0.7 angstrom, 18.7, 18.4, 18.5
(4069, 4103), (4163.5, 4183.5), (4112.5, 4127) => -0.2 angstrom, 18.9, 18.2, 18.7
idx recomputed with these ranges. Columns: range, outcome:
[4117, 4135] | 18.7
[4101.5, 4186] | 18.5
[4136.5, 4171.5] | 18.8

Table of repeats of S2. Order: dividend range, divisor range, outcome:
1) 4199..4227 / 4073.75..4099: 0.99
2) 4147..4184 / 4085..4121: 1.02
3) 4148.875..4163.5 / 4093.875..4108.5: 1.08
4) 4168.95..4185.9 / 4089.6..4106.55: 1.02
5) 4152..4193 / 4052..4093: 0.97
